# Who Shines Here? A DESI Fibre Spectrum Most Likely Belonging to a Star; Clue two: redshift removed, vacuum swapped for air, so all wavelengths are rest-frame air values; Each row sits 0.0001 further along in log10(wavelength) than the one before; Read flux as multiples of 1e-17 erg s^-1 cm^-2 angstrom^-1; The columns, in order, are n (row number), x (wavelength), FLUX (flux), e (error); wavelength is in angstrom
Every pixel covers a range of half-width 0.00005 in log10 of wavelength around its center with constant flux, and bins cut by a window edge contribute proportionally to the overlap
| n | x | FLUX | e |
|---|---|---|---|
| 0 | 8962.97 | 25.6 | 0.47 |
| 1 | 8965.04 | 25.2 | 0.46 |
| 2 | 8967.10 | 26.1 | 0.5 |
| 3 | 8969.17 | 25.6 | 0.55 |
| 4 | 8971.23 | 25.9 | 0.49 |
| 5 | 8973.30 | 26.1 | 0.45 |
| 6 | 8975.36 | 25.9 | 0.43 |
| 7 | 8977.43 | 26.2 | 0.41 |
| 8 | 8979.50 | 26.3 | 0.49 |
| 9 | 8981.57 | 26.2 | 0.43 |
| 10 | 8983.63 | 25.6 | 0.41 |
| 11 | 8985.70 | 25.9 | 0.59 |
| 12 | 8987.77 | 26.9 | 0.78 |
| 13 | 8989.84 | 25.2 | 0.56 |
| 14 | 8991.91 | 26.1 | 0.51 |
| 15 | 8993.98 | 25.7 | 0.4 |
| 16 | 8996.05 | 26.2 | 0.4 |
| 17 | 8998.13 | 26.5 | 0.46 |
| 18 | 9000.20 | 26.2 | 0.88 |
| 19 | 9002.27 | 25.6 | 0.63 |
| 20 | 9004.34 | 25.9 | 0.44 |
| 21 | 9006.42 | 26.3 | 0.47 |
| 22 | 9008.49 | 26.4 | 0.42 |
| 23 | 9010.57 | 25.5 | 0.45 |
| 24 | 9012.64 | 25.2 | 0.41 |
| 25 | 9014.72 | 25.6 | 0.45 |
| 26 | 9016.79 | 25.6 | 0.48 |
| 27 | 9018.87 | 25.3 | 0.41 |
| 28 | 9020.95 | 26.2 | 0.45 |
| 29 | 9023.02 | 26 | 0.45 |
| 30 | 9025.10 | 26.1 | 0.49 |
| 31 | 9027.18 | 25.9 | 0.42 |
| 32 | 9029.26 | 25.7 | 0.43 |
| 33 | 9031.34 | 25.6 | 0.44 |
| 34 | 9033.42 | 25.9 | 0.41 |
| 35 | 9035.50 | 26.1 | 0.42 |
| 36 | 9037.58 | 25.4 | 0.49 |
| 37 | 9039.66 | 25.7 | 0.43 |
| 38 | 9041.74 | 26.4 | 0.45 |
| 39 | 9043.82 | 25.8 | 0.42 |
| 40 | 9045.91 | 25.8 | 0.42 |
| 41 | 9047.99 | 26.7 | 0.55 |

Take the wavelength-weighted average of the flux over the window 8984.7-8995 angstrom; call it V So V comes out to 26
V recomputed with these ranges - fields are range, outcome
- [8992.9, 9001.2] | 26.1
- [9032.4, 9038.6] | 25.8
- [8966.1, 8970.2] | 25.8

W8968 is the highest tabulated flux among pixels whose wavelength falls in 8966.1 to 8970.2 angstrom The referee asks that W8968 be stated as 26.1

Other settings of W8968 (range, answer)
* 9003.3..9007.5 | 26.3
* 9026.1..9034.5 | 25.9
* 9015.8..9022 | 26.2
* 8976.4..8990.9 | 26.9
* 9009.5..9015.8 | 25.6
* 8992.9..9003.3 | 26.5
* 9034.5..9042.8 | 26.4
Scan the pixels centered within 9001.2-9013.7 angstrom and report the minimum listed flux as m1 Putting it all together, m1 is 25.2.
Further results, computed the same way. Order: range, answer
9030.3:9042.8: 25.4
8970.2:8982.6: 25.9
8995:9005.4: 25.6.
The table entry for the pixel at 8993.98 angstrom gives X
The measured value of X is 25.7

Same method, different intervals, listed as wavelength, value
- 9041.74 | 26.4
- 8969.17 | 25.6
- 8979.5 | 26.3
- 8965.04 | 25.2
